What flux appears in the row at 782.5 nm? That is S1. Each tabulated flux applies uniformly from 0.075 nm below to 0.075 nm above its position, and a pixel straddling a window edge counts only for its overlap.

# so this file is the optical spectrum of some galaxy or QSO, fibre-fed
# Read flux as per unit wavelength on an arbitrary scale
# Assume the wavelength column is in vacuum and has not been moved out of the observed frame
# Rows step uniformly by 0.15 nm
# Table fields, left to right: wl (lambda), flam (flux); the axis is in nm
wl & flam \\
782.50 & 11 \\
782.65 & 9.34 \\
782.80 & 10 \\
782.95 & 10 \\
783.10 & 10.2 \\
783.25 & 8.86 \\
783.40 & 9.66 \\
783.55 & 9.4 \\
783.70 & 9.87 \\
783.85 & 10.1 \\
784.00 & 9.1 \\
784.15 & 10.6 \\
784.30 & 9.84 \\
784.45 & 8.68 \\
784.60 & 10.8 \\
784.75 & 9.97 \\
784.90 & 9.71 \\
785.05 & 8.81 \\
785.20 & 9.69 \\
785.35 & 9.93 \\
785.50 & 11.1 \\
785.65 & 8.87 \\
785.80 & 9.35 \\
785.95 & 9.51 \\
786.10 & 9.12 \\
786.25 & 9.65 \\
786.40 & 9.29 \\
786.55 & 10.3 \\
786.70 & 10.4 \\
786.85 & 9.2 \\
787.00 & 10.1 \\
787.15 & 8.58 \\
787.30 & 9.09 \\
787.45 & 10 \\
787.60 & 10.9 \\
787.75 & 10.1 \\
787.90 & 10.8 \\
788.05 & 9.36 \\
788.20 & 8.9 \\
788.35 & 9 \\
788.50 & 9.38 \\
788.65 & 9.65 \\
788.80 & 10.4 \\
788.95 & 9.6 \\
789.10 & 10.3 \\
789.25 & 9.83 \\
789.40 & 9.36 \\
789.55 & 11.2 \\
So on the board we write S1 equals 11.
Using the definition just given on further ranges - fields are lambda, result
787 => 10.1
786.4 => 9.29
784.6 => 10.8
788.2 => 8.9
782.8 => 10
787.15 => 8.58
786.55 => 10.3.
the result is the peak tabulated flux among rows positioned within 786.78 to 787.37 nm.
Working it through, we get 10.1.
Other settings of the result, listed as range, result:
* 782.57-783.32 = 10.2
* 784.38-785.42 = 10.8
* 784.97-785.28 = 9.69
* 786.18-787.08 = 10.4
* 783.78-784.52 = 10.6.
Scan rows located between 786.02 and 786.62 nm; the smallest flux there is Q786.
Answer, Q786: 9.12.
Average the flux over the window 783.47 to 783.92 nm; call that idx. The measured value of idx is 9.79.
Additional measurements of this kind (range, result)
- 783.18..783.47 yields 9.26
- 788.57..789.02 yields 9.88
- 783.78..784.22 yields 9.92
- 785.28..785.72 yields 9.98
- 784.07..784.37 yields 10.2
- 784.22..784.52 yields 9.29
